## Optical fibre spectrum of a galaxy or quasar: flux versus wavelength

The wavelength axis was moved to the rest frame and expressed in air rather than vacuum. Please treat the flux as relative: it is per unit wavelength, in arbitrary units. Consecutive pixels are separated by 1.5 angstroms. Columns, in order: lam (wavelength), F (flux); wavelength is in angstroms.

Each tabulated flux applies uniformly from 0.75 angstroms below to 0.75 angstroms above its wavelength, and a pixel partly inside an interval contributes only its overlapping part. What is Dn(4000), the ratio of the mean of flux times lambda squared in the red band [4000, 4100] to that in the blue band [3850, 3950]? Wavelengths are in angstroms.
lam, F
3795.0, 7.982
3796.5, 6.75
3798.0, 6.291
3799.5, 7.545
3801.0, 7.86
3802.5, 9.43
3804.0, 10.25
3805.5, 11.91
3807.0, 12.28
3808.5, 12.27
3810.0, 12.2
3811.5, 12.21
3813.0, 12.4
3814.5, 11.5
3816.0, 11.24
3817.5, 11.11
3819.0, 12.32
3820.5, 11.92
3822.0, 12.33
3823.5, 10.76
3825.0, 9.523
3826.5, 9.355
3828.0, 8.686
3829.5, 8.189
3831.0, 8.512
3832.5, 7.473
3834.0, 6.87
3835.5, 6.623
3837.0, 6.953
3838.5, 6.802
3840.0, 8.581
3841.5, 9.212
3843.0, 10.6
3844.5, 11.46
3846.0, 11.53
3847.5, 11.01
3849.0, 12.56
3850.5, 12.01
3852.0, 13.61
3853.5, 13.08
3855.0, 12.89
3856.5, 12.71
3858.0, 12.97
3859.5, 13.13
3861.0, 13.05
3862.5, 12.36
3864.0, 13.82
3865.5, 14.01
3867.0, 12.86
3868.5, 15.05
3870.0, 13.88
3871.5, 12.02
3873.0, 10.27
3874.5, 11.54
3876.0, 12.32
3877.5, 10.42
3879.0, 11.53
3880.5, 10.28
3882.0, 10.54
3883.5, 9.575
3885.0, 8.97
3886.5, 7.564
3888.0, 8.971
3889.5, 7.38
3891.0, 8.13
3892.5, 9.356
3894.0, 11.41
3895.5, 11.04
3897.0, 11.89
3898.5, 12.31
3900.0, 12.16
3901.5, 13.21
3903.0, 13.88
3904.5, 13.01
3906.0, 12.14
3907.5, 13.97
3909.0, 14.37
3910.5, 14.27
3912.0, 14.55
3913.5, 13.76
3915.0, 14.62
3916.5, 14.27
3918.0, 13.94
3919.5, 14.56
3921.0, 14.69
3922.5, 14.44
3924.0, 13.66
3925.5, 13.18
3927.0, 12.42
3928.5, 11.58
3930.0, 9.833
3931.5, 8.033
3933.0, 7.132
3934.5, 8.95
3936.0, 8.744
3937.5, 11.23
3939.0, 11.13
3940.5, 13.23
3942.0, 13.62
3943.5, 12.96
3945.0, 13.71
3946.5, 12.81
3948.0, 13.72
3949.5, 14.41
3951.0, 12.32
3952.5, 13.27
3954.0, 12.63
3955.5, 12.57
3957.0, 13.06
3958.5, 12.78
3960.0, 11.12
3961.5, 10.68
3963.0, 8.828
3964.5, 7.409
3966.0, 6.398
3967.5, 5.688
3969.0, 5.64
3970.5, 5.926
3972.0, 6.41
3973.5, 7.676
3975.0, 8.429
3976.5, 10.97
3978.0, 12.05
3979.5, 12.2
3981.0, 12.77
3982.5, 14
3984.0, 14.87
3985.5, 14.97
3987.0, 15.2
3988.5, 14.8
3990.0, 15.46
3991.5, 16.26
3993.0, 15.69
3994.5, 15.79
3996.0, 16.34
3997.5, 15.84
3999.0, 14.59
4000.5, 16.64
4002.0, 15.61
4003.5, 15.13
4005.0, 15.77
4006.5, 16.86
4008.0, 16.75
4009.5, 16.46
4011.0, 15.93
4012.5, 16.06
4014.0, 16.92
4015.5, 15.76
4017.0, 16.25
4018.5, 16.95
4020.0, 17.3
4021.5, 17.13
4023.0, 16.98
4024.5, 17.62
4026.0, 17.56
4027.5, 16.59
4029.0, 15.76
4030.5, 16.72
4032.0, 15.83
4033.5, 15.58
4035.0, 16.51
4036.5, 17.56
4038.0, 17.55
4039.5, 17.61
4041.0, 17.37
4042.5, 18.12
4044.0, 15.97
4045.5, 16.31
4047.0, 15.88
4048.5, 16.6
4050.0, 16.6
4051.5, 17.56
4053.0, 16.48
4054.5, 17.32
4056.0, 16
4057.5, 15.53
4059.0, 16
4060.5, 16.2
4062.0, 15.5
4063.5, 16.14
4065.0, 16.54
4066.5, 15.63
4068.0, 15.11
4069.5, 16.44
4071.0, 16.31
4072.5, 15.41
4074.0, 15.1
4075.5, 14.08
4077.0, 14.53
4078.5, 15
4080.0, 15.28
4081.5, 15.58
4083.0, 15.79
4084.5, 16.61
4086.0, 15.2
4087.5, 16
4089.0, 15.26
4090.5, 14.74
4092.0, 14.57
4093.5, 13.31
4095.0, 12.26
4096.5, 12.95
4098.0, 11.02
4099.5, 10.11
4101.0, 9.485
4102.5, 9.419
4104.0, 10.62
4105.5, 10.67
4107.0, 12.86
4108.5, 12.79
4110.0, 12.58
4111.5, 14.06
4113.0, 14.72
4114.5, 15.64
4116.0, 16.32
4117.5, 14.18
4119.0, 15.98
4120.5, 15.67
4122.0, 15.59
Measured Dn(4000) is 1.4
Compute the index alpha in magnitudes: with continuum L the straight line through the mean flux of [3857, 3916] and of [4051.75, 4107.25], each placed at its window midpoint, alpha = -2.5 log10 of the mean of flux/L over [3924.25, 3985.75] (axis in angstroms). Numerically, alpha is 0.17 mag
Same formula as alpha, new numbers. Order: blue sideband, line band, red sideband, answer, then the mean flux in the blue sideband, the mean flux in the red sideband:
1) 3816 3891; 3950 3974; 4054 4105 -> 0.29 mag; 10.8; 14.5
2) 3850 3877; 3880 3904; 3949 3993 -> 0.19 mag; 12.9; 11.4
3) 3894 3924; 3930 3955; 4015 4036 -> 0.23 mag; 13.5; 16.6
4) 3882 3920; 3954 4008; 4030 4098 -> 0.12 mag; 11.9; 15.8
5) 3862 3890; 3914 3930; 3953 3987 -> -0.24 mag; 11.3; 10.5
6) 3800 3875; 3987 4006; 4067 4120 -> -0.21 mag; 11.1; 14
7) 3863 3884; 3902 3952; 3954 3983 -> -0.18 mag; 12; 9.75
